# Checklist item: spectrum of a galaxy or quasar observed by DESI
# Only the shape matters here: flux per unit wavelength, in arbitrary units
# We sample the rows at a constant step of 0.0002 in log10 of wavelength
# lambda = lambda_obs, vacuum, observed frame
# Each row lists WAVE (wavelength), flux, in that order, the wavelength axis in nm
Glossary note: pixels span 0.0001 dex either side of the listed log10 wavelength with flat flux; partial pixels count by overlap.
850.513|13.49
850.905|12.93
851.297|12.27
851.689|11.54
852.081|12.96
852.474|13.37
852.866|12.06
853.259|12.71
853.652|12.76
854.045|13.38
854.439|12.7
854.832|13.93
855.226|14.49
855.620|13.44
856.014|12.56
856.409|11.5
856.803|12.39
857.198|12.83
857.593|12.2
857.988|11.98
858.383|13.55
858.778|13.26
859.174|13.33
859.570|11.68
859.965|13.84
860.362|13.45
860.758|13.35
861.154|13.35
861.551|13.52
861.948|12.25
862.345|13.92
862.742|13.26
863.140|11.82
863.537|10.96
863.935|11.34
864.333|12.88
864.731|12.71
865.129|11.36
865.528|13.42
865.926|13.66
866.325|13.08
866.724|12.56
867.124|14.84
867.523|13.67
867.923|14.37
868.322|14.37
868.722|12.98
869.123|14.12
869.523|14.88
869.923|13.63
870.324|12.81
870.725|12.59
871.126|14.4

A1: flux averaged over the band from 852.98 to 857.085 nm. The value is 13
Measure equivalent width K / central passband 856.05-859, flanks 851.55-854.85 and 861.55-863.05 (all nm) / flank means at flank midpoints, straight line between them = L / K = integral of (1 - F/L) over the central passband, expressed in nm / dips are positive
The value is 0.090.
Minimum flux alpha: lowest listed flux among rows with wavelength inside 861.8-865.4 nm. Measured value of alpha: 10.96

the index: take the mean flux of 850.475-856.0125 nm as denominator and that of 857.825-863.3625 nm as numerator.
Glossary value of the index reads 1.0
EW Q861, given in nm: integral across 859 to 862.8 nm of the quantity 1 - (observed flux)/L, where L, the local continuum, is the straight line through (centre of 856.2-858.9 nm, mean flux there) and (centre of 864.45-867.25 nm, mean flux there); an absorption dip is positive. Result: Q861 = -0.140 nm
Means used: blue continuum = 12.5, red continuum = 13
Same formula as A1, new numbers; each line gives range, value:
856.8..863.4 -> 12.9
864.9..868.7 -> 13.5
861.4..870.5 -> 13.1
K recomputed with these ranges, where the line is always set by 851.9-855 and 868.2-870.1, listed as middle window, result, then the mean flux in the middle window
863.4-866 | 0.27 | 12.3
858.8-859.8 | 0.05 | 12.7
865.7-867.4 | 0.03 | 13.5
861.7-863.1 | 0.06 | 13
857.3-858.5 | 0.07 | 12.5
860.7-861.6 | 0.00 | 13.4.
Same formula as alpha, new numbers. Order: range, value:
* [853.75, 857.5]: 11.5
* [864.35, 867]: 11.36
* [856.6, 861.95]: 11.68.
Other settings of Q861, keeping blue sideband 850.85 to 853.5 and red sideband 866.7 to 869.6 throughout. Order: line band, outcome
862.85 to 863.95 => 0.165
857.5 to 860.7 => 0.055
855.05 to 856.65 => -0.011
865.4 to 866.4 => 0.028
